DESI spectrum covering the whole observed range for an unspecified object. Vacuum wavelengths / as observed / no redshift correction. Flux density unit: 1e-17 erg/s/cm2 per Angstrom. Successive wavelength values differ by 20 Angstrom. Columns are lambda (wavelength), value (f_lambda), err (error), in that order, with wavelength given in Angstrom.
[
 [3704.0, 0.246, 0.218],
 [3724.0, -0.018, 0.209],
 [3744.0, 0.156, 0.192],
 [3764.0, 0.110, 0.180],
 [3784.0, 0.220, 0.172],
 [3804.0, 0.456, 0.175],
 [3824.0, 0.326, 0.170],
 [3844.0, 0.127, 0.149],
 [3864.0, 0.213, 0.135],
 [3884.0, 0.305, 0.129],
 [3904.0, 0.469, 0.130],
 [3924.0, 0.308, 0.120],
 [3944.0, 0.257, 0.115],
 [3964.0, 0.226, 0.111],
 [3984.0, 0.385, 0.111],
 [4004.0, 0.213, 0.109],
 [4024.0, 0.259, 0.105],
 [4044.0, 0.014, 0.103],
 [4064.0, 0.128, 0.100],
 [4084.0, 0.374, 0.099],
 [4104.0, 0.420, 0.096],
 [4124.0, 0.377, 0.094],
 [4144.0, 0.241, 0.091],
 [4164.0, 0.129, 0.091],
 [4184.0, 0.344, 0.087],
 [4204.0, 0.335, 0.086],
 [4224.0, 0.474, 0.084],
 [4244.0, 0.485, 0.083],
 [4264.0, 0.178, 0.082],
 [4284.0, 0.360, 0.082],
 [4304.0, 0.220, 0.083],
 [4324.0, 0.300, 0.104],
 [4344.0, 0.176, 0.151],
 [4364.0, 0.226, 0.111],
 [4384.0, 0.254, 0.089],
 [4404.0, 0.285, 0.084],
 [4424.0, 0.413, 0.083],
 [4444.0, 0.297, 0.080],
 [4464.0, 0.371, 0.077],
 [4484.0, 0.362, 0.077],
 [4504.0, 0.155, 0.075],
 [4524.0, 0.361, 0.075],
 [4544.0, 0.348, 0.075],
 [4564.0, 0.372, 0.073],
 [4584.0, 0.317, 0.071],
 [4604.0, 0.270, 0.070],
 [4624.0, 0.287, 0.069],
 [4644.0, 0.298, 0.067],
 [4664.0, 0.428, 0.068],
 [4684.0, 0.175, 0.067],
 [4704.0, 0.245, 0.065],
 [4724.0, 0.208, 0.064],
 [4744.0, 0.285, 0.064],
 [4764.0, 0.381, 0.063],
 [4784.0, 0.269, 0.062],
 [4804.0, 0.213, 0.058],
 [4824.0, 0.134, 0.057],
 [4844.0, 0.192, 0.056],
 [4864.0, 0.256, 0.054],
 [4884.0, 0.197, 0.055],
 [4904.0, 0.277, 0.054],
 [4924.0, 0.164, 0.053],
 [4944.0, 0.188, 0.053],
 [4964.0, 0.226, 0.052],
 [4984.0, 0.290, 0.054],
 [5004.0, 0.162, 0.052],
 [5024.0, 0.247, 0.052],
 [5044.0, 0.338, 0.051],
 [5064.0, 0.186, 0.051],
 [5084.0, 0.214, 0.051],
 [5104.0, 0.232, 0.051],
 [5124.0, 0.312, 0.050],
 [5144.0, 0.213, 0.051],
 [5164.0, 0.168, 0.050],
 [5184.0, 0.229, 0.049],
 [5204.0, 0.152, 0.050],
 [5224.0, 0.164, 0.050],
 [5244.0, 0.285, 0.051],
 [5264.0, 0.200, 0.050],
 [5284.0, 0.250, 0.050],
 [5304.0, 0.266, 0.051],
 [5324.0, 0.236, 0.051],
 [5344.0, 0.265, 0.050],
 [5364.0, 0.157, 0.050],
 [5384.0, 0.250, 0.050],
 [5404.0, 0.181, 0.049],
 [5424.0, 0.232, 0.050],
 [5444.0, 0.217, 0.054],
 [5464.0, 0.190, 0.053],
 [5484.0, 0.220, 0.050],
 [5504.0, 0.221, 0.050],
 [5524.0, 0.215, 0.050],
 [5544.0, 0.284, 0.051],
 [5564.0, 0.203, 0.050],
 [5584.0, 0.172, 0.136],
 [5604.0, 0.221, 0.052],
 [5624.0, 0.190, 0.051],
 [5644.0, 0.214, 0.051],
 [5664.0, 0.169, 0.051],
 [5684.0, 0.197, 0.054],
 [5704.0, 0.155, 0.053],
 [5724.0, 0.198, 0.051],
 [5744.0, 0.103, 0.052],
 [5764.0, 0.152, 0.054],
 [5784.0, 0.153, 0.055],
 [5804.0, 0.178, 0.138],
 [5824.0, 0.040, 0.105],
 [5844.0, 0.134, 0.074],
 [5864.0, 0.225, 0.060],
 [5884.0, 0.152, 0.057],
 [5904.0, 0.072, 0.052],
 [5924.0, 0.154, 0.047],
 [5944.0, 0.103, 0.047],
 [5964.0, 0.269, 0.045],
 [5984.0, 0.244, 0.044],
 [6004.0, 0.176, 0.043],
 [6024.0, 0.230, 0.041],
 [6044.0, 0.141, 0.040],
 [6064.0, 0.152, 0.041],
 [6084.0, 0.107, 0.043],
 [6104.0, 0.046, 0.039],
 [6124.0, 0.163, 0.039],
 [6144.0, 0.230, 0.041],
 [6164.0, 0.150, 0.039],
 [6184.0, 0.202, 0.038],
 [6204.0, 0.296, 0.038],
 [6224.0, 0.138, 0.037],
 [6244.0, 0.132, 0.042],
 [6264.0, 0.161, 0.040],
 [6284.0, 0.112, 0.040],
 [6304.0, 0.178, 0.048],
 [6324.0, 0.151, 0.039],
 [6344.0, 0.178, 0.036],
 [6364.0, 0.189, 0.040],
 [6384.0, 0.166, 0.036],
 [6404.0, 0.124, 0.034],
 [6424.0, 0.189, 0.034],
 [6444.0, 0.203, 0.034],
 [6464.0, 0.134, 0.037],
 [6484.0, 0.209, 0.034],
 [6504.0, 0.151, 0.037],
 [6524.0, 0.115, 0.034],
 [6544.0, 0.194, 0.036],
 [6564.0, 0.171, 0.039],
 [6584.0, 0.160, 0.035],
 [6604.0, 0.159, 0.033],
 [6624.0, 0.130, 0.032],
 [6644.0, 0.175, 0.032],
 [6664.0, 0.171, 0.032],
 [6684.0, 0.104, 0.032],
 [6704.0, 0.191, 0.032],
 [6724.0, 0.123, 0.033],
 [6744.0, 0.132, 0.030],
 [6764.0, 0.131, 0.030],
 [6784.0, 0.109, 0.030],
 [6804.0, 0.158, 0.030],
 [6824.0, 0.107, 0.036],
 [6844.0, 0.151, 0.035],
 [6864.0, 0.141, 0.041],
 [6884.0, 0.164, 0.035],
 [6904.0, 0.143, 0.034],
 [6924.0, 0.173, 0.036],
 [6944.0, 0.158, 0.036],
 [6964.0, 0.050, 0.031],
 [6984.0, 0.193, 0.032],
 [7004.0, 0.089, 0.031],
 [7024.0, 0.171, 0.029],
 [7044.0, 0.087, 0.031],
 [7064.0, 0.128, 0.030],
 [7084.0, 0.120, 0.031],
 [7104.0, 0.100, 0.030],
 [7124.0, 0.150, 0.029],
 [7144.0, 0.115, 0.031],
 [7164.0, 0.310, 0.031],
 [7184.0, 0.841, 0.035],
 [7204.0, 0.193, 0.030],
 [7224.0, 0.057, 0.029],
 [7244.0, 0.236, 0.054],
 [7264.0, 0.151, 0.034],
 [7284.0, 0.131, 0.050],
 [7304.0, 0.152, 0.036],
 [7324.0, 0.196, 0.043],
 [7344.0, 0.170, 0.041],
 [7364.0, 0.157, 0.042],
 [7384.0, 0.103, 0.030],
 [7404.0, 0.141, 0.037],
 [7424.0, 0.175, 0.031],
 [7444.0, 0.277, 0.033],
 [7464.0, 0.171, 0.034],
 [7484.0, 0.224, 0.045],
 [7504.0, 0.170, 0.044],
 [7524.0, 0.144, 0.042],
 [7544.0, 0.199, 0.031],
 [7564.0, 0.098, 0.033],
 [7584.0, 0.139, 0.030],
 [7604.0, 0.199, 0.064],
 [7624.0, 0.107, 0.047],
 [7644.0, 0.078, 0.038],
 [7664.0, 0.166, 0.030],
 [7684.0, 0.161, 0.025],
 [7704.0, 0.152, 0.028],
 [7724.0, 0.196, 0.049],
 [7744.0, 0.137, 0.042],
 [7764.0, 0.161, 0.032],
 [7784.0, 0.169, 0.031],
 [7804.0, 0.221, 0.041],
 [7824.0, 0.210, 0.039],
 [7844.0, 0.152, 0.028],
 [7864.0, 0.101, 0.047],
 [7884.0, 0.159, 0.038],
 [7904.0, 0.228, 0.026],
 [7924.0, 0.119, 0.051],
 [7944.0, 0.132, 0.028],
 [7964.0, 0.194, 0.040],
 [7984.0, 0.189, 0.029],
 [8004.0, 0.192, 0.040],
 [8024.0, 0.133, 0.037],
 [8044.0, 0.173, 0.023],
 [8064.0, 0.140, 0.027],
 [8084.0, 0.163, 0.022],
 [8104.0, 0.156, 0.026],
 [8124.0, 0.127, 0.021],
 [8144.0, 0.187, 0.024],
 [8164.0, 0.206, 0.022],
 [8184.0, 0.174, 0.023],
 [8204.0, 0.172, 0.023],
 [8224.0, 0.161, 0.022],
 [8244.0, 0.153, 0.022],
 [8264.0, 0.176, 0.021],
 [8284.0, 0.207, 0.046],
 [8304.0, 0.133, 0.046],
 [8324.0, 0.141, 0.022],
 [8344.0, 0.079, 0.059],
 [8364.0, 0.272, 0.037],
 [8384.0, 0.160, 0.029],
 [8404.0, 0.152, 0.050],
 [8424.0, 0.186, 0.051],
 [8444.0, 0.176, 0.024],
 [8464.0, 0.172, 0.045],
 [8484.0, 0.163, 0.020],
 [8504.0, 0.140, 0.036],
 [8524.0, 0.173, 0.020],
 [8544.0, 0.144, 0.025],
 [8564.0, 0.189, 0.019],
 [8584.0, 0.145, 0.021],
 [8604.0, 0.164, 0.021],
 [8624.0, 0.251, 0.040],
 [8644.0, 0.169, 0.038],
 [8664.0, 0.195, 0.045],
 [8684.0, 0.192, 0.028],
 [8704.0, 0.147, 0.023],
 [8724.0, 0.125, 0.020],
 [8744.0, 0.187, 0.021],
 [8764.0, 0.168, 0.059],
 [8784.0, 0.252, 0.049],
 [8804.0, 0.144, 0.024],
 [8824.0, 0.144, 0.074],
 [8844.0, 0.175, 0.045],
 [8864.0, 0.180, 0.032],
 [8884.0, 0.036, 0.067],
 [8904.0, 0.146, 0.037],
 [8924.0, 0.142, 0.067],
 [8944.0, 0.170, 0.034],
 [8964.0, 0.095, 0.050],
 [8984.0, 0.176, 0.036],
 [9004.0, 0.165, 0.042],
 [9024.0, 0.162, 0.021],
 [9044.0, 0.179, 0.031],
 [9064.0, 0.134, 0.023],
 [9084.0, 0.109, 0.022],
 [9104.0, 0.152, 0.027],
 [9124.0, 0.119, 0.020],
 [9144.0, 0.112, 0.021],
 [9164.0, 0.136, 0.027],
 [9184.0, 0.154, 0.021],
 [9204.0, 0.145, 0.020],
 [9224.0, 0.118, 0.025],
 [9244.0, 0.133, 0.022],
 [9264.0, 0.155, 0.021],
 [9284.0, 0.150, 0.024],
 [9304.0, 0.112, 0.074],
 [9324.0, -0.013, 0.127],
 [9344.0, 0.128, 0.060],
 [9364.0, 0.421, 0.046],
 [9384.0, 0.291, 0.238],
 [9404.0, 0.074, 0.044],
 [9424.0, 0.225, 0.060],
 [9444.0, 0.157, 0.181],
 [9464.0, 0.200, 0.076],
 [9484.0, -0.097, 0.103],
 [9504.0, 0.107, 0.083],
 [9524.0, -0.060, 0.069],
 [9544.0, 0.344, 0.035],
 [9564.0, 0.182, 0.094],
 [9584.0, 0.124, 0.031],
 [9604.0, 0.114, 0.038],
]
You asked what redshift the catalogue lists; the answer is 0.925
